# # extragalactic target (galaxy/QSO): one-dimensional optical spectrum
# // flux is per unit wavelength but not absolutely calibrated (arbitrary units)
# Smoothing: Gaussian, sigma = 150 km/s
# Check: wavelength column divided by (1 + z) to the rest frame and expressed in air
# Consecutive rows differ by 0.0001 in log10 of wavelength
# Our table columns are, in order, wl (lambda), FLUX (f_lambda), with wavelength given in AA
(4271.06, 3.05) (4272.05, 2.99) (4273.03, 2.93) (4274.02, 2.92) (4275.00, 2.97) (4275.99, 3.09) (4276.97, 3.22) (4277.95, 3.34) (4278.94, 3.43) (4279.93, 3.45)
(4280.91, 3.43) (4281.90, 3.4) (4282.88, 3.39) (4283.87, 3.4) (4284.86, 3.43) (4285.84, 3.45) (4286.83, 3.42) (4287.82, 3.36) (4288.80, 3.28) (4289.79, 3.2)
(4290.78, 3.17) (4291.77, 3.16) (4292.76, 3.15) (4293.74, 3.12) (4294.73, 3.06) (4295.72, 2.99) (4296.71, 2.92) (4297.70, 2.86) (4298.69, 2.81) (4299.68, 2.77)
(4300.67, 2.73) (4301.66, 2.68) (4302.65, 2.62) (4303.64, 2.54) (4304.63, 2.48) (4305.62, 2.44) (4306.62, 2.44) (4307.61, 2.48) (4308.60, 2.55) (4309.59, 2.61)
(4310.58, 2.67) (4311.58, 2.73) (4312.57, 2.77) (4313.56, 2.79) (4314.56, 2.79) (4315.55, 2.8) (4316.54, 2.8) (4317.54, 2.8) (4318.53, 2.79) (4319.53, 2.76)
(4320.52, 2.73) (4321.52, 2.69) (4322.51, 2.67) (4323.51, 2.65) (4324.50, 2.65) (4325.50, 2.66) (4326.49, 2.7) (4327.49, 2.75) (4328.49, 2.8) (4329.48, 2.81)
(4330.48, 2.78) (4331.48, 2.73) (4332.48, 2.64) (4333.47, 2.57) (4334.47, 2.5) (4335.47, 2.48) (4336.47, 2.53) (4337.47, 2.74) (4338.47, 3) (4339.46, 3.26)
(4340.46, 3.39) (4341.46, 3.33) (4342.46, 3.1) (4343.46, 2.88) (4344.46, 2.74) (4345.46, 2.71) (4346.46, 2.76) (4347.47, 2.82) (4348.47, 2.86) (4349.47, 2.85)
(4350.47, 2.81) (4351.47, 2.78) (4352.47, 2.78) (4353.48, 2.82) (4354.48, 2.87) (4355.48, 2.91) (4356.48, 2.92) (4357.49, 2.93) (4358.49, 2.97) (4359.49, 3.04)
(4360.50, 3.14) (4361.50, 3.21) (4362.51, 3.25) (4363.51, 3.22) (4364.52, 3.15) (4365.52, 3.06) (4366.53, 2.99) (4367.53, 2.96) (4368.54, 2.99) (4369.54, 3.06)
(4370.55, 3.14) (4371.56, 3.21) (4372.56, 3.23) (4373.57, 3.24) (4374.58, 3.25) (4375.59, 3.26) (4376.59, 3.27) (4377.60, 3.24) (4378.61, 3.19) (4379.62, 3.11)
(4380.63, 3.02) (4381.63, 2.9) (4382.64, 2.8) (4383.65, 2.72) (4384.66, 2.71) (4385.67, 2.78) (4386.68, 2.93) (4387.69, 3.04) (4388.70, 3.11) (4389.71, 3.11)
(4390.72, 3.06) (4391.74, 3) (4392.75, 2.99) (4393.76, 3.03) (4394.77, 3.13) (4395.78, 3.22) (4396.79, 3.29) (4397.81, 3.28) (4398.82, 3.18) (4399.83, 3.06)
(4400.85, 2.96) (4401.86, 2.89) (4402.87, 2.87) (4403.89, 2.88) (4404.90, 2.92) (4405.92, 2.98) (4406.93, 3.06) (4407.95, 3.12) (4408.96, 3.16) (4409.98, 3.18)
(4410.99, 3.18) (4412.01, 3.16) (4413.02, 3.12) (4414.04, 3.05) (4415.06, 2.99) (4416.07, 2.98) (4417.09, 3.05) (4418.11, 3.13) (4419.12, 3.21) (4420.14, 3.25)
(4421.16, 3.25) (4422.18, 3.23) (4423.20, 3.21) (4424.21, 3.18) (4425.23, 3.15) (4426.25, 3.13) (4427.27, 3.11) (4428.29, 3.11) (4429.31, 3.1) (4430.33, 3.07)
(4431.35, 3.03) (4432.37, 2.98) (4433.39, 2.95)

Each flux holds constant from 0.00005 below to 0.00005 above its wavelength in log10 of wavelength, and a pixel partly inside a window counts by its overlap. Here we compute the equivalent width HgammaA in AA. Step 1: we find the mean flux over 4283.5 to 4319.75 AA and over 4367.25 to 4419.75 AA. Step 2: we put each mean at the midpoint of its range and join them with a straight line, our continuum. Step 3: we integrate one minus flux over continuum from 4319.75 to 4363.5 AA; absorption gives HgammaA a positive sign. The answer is 1.8 AA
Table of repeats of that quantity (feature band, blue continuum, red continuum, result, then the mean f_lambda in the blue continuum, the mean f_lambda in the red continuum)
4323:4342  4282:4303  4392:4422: 1.90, 3.1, 3.09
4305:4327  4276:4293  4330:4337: 1.37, 3.33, 2.6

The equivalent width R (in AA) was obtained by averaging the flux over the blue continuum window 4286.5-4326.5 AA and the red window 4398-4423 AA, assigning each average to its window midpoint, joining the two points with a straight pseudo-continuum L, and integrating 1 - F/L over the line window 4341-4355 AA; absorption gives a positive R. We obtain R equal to 0.3 AA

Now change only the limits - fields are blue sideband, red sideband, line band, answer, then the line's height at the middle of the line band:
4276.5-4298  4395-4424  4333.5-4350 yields 1.7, 3.19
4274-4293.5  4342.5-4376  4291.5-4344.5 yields 6.4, 3.16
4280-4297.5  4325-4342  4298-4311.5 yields 2.1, 3.09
